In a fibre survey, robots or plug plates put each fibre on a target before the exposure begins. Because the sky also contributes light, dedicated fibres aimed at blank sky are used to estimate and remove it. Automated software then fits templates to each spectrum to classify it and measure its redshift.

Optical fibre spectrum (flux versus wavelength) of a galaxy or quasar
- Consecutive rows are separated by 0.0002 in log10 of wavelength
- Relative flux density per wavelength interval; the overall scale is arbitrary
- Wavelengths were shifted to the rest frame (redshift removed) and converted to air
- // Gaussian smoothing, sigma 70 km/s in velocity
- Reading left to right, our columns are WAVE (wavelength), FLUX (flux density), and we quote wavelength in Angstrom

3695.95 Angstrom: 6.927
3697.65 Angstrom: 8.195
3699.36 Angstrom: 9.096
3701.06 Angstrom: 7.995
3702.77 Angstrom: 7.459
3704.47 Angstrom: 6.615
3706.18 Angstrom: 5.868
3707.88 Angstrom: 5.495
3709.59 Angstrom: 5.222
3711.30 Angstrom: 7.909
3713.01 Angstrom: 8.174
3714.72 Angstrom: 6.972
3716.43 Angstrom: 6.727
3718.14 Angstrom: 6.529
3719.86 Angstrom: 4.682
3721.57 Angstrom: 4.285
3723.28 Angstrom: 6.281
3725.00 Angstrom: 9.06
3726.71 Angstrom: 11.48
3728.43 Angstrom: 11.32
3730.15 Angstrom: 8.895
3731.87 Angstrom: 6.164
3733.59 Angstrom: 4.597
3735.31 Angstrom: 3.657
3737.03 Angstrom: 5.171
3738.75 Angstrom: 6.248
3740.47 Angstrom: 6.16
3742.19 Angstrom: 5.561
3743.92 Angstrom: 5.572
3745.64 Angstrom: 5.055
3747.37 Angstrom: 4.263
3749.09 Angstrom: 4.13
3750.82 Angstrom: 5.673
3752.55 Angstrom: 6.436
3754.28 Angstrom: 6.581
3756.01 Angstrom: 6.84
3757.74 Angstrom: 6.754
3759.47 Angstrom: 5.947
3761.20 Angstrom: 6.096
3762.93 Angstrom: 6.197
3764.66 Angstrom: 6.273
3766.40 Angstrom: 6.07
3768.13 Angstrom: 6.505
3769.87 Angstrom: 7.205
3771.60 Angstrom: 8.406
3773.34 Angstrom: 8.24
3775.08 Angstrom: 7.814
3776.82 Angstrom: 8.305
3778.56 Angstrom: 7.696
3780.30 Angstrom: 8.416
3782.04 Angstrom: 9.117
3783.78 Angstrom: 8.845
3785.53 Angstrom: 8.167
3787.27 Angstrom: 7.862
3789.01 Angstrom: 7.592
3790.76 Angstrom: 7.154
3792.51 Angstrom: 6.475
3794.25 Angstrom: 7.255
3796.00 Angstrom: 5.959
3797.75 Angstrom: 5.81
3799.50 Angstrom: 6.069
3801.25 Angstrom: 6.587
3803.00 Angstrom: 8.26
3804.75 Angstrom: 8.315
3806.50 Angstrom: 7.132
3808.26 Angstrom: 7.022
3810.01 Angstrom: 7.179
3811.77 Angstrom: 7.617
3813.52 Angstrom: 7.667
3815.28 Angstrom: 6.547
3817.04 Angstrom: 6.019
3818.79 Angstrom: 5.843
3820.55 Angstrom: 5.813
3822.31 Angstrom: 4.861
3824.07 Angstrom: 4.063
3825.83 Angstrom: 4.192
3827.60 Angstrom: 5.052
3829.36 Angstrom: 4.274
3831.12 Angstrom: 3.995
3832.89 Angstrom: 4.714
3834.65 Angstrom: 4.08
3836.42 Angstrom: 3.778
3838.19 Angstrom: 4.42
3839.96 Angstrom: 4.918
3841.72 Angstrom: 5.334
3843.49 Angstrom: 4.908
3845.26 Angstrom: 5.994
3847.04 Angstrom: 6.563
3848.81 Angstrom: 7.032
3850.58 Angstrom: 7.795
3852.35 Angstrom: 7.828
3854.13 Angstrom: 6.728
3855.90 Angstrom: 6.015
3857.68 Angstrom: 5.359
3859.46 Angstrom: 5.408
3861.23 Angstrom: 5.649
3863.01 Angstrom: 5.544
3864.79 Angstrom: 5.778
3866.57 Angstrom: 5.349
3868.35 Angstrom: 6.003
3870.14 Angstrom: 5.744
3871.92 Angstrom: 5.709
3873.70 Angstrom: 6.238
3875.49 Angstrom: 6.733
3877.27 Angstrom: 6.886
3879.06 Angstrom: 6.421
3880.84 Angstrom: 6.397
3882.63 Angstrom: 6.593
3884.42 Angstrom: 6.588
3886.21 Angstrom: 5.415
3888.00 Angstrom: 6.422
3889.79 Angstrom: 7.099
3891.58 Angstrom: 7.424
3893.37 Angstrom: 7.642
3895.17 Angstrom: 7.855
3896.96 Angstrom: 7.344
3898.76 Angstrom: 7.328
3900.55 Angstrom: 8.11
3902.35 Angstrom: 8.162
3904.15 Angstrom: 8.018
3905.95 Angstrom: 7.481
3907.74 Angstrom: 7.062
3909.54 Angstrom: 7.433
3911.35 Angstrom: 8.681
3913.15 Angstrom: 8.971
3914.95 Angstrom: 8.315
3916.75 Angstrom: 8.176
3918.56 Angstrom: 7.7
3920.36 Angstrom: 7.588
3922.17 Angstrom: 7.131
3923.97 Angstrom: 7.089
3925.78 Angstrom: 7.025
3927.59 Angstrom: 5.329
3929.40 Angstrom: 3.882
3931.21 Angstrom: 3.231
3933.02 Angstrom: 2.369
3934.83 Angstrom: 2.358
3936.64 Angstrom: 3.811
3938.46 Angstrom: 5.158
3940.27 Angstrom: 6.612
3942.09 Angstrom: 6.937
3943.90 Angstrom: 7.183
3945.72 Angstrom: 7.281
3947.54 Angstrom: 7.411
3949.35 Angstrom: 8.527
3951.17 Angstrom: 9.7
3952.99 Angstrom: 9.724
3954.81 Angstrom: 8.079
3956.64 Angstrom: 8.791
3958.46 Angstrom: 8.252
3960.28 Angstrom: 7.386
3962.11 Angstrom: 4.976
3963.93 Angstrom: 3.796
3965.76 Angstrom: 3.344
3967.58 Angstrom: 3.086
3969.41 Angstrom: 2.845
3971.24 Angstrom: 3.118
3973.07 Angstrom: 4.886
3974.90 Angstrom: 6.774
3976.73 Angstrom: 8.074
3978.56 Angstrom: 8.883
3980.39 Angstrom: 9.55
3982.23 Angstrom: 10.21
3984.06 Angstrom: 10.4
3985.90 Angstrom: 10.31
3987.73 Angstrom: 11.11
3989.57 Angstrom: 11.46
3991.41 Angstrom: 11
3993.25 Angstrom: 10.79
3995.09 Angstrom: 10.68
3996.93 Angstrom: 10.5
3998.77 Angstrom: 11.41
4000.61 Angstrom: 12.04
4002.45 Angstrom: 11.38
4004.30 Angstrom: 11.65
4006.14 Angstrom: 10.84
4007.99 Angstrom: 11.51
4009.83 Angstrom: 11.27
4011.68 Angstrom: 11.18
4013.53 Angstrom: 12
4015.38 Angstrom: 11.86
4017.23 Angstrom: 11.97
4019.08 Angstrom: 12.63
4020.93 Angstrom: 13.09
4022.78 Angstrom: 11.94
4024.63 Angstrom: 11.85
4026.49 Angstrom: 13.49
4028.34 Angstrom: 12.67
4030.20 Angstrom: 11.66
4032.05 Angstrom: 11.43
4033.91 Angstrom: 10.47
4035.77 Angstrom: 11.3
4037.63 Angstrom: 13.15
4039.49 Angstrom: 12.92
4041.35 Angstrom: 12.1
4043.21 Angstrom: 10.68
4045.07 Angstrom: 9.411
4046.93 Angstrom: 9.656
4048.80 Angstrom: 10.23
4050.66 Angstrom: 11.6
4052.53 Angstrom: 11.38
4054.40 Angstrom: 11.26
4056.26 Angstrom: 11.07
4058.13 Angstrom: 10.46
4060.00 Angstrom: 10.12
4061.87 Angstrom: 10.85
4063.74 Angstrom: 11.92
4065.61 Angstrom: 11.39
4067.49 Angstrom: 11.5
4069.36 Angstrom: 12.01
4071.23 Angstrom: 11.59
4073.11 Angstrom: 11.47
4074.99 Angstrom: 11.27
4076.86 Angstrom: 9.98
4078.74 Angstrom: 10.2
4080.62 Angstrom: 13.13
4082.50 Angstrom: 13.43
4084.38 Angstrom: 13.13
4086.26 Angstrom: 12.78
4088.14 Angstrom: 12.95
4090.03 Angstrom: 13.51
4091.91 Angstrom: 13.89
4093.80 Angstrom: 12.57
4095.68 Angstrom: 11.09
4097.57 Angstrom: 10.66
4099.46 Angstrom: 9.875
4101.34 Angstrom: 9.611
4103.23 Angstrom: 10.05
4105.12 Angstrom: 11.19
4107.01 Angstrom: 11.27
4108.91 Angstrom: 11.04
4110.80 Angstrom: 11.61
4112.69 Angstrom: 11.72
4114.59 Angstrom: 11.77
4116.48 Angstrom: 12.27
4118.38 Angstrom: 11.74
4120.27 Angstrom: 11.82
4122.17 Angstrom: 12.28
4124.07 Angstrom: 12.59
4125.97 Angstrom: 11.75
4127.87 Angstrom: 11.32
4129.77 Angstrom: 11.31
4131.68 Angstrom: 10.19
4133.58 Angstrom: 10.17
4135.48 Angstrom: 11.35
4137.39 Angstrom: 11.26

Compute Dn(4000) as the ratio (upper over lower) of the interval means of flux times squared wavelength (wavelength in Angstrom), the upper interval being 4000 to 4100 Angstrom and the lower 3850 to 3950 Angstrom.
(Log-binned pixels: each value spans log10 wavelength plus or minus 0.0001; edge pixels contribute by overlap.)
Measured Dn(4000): 1.91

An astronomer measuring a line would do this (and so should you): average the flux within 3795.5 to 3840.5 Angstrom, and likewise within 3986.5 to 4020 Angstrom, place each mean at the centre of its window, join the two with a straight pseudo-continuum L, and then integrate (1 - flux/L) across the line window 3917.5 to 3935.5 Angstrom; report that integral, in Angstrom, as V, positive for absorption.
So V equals 7.15 Angstrom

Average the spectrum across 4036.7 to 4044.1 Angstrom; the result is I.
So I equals 12.2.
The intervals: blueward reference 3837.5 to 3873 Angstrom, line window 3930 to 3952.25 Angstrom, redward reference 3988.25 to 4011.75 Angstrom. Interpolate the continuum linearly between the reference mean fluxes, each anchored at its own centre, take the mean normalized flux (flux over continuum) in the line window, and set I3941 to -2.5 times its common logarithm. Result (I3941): 0.48 mag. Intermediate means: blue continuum 5.91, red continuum 11.2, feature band 5.89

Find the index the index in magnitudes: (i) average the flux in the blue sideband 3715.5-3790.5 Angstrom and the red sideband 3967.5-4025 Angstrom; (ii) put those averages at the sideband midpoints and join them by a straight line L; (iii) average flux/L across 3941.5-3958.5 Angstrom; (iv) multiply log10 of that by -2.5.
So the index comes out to 0.16 mag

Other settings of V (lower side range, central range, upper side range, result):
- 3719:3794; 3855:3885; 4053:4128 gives 8.6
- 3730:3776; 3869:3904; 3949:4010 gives 3.6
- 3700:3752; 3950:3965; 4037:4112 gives 3.4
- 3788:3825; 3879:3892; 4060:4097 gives 2.6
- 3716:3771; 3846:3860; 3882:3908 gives 0.8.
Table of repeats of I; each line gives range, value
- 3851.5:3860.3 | 6.26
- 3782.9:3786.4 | 8.5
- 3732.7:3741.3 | 5.17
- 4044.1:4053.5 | 10.5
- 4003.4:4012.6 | 11.3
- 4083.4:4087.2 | 13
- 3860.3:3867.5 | 5.59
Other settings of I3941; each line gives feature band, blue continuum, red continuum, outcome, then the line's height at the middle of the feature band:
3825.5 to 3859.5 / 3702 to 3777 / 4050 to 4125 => 0.43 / 8.04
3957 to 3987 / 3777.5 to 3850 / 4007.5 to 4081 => 0.43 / 9.86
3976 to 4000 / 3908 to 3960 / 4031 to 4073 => -0.17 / 8.87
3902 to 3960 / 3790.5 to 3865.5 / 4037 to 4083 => 0.19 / 8.33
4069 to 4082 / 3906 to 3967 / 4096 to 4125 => -0.11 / 10.4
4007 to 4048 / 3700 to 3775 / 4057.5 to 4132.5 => -0.11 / 10.6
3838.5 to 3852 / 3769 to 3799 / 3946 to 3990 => 0.24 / 7.59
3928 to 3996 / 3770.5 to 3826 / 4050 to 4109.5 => 0.35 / 9.67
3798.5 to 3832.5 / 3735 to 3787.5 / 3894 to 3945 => 0.09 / 6.65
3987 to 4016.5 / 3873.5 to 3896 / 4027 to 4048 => -0.10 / 10.3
